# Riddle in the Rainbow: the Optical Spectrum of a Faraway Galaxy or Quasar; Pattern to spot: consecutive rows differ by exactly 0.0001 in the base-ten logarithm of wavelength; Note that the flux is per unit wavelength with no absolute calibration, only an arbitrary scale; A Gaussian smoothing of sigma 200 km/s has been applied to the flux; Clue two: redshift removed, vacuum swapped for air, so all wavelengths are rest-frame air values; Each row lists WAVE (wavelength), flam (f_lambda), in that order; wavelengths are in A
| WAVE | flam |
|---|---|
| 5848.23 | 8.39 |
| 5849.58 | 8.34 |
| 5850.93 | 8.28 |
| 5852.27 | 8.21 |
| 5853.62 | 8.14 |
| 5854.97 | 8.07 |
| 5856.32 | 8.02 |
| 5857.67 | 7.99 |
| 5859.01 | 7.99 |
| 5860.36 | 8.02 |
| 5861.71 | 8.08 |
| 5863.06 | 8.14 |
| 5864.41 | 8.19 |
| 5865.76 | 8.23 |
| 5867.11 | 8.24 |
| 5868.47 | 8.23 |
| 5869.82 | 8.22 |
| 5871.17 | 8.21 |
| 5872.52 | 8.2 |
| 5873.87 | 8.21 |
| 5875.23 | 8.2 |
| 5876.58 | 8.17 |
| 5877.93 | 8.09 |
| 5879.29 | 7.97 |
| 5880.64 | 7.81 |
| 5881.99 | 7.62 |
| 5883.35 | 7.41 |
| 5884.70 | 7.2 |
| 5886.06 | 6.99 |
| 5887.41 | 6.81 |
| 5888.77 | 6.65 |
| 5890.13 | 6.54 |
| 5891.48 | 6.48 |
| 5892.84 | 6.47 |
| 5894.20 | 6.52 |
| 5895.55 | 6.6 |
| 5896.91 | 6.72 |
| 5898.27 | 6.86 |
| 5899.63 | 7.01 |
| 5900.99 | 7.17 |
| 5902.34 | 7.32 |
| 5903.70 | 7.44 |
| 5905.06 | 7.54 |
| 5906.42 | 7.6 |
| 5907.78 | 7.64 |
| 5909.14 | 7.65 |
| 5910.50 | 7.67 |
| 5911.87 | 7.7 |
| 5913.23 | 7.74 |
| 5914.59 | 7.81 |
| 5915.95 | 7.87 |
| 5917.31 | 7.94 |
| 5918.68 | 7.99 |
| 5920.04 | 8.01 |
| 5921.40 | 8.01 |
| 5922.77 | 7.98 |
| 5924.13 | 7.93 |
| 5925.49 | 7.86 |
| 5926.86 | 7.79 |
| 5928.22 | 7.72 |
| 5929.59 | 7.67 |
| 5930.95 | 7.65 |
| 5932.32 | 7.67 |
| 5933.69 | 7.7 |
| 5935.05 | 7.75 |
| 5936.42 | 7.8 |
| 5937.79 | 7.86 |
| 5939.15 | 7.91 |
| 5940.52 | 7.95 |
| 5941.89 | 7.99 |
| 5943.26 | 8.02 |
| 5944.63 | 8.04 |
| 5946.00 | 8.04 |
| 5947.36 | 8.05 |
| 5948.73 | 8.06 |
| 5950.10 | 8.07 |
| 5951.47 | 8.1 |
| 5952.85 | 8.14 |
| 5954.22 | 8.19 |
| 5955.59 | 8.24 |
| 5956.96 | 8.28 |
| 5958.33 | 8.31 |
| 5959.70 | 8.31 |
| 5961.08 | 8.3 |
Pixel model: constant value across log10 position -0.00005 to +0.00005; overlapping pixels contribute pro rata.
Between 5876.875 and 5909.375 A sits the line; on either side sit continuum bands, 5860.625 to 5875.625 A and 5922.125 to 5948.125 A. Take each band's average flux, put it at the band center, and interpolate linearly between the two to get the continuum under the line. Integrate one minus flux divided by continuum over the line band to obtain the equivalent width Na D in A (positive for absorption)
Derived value 3.6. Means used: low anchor 8.19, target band 7.18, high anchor 7.87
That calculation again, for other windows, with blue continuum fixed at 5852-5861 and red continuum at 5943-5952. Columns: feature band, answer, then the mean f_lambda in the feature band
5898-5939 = 1.9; 7.69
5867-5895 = 1.9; 7.52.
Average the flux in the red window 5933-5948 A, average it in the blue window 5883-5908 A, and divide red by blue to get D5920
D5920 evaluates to 1.1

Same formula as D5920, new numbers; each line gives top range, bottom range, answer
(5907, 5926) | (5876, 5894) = 1.09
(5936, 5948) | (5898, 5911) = 1.08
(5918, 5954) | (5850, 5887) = 0.99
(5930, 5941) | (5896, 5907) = 1.08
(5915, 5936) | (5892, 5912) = 1.09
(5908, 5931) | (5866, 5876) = 0.95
